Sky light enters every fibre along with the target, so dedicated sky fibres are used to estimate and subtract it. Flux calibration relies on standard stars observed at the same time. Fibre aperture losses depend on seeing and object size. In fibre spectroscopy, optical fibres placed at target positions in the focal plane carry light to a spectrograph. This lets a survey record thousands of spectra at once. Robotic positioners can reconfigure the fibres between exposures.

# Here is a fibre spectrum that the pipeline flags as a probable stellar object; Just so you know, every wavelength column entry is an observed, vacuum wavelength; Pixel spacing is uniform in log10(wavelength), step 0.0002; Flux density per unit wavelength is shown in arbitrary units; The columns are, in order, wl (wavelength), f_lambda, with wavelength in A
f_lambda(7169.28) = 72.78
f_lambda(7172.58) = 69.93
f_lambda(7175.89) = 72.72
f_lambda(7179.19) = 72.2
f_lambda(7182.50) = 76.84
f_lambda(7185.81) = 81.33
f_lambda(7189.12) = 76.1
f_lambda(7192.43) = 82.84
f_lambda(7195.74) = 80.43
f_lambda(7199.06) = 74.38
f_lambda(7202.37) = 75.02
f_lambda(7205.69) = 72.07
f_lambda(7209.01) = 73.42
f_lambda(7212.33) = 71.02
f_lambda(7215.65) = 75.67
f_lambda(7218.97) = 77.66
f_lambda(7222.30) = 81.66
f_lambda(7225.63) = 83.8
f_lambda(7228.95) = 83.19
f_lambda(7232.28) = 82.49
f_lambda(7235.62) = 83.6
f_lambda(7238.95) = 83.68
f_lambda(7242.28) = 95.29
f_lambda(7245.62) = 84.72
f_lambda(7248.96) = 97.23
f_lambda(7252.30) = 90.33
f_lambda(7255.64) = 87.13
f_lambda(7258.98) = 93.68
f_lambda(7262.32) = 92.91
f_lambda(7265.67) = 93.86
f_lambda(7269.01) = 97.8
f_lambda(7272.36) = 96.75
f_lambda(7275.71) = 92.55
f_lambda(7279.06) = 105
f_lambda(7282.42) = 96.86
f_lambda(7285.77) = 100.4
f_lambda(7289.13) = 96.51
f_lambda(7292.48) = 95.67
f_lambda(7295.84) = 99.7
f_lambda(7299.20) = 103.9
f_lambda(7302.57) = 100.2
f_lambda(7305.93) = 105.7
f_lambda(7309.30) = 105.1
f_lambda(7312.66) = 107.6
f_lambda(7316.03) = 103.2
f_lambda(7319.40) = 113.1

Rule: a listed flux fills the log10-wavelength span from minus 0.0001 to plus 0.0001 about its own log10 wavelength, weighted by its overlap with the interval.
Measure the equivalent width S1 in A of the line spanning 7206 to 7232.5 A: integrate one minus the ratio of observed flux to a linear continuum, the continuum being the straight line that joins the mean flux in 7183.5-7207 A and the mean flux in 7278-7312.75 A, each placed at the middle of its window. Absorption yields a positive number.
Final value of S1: 1.6 A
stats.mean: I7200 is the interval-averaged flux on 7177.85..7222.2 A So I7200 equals 76.3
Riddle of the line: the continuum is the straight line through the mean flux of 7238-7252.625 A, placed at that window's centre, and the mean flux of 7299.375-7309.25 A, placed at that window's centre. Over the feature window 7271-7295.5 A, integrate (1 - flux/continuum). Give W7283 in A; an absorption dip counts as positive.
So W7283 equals 0.2 A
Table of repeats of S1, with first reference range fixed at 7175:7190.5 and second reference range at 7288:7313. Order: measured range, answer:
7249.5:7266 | 0.10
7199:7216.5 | 1.72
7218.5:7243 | 0.76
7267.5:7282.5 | -0.28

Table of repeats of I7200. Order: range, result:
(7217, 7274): 88.5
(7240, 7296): 94.8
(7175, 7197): 77.6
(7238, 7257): 90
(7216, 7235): 81.4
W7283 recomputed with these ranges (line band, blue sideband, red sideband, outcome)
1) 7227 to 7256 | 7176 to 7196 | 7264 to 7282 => 0.9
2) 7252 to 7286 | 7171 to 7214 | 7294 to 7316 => -0.2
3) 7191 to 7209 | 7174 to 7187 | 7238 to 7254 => 0.7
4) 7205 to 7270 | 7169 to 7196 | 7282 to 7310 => 2.1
